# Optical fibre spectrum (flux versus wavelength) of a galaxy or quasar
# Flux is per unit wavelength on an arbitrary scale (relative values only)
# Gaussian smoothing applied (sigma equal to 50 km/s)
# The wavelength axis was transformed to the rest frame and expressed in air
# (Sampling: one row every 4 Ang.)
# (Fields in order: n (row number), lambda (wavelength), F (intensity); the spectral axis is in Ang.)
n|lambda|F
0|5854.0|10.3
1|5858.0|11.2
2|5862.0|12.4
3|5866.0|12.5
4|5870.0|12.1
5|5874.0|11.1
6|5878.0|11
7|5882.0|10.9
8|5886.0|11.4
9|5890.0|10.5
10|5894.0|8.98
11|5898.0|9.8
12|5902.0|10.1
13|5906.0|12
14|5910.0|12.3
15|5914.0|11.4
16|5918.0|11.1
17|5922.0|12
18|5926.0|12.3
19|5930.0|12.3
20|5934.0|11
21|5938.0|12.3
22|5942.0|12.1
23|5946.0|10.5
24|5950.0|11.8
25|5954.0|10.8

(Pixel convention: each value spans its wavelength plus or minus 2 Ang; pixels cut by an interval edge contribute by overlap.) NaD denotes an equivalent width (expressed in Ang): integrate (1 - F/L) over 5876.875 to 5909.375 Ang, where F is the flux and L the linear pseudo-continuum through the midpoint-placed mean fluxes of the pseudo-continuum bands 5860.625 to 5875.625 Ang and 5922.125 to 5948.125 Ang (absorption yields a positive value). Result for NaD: 3.5 Ang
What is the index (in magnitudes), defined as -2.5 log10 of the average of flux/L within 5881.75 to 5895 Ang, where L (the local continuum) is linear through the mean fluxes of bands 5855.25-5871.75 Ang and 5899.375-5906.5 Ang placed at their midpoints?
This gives 0.07 mag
